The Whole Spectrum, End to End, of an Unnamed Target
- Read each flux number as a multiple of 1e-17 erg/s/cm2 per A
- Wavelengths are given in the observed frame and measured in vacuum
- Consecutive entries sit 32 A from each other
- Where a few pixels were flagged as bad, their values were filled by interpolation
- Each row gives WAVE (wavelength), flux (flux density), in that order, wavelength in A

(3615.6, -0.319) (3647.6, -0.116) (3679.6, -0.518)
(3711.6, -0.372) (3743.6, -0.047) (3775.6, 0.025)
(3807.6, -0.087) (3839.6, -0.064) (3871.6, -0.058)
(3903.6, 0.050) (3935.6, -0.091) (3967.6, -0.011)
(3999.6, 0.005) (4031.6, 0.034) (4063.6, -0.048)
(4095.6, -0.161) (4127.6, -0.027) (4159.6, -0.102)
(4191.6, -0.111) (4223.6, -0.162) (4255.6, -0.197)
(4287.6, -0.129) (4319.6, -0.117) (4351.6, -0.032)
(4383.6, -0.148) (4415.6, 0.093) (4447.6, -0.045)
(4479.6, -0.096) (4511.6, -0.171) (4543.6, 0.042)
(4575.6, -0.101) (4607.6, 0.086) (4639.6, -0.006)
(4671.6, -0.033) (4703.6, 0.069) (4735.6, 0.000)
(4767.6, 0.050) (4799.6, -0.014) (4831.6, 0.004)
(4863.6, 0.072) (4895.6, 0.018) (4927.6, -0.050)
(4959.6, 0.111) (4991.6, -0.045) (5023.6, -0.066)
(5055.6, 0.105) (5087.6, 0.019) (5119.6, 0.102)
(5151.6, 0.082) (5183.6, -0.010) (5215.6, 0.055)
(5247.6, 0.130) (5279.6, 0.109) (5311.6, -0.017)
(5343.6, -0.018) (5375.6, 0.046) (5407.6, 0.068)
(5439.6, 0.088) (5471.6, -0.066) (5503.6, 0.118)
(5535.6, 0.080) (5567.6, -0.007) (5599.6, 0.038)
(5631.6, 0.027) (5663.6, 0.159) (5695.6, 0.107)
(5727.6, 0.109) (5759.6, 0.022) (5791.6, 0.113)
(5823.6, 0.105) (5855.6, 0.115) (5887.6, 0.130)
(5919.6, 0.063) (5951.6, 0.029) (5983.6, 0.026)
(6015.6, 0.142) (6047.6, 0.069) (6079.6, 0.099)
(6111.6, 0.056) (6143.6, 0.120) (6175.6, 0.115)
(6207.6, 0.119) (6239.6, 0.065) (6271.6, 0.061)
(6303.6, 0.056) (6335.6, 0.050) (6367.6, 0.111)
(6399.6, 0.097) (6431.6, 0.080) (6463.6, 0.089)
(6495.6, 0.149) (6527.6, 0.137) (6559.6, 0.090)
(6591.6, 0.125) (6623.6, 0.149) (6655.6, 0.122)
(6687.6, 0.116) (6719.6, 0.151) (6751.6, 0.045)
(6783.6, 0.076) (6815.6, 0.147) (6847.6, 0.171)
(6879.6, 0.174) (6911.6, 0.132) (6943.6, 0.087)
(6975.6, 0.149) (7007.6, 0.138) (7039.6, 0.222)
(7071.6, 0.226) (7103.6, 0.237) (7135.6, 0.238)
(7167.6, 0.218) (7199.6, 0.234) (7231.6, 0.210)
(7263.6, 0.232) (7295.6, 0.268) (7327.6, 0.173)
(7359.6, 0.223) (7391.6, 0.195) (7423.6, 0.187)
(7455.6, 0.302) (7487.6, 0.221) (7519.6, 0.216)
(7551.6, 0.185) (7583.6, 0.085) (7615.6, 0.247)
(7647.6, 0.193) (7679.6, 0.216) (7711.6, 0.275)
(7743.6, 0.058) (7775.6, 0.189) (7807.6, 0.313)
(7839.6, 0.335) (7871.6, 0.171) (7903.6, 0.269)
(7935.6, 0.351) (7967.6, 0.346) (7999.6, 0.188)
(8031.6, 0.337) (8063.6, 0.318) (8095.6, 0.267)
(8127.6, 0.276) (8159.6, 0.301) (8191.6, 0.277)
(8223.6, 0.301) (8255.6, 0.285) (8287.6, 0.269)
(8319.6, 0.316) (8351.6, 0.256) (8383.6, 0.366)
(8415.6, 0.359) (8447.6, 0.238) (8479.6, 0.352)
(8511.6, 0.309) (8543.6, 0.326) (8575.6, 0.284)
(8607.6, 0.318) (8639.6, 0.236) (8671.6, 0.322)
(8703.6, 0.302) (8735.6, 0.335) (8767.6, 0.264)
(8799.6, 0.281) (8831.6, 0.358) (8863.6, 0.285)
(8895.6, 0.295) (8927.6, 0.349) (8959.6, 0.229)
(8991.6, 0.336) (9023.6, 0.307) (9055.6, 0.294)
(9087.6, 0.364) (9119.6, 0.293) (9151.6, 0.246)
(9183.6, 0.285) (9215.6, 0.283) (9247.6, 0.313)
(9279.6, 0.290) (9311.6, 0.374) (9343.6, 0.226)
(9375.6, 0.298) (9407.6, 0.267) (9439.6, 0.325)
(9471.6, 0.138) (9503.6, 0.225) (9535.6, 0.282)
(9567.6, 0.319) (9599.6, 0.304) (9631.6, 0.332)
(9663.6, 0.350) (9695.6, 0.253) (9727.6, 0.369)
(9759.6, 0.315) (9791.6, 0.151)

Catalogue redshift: 0.765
